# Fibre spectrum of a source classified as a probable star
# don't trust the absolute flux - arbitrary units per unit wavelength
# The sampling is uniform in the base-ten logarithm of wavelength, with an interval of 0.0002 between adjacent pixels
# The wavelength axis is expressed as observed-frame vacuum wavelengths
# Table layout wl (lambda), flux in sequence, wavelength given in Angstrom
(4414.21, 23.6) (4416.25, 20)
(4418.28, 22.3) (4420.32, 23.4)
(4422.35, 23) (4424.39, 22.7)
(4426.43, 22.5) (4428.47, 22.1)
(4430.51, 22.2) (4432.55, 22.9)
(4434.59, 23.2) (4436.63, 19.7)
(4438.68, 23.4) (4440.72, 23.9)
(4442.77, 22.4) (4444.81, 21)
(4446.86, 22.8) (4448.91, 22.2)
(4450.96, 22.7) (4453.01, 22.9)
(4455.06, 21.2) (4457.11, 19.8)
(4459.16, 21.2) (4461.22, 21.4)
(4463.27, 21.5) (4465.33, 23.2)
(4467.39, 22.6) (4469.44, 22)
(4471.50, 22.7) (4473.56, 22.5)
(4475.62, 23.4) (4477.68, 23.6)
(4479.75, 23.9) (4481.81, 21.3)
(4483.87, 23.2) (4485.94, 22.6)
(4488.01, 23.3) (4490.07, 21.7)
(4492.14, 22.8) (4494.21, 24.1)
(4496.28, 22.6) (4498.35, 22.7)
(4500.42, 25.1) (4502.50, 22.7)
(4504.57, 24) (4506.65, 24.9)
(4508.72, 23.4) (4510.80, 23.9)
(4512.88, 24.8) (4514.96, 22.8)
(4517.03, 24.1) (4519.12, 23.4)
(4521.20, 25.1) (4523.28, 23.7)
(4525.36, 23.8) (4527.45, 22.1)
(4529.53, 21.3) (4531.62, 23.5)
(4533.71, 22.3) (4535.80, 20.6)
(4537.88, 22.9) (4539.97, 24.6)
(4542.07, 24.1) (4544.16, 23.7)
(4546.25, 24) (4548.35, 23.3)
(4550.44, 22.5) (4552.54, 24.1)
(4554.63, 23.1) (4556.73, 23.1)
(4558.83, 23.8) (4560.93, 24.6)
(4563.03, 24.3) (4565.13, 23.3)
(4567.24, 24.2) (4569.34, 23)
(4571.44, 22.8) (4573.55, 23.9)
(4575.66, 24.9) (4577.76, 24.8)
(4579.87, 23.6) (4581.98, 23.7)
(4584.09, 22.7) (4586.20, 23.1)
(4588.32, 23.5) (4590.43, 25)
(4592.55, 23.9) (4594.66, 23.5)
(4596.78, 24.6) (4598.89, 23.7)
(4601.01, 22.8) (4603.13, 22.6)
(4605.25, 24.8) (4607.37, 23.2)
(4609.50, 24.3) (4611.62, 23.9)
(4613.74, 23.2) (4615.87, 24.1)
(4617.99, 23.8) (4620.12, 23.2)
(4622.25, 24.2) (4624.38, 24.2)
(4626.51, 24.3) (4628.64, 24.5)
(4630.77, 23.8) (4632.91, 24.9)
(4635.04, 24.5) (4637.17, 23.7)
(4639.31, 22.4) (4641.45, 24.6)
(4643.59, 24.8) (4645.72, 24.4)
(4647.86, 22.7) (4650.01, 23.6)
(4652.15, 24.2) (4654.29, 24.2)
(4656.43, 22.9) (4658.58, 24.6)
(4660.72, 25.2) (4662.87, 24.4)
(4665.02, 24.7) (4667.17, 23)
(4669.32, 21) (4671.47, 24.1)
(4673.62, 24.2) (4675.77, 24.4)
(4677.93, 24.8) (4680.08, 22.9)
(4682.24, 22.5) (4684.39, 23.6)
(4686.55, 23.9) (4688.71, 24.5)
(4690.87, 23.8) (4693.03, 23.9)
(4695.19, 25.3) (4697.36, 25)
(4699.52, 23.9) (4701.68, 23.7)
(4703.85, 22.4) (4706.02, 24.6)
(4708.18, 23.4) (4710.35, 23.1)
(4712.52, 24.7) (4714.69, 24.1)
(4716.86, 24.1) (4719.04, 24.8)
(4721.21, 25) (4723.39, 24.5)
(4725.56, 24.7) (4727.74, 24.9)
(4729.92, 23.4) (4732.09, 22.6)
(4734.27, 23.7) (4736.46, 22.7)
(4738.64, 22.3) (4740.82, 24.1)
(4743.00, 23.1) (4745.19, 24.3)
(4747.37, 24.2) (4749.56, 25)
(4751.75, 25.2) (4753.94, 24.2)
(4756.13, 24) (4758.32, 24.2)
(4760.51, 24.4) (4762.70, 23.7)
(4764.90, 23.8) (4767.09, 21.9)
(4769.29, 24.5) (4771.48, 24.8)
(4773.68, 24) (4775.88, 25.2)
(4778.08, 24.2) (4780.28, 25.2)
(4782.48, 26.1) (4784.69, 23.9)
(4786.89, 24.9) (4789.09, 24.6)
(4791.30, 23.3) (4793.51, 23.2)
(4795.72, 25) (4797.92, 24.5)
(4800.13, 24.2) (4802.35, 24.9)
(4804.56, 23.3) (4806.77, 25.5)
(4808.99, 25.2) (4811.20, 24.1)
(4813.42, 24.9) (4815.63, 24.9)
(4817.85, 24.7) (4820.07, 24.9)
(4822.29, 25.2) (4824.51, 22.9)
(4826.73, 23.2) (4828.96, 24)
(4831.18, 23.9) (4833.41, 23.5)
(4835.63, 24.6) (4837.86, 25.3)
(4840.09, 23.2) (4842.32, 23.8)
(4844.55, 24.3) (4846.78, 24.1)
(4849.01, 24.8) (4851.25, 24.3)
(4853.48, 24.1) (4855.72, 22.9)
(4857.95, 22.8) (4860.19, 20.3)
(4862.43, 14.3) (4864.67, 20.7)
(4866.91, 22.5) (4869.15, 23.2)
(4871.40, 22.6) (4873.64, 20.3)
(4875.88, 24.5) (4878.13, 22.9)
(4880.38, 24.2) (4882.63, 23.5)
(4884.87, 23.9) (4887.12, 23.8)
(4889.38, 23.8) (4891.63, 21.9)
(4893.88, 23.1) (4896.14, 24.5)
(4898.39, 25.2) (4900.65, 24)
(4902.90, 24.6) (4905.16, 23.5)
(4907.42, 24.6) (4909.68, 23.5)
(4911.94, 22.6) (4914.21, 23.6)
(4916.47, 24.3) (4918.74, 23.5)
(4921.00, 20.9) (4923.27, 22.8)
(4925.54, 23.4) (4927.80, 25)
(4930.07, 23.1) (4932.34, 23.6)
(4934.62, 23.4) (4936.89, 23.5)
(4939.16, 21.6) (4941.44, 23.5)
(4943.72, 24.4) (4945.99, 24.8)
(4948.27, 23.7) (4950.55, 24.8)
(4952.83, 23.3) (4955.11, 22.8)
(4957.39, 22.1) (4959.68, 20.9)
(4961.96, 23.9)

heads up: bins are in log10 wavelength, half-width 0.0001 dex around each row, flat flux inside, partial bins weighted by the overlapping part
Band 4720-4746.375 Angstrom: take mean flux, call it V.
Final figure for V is 23.8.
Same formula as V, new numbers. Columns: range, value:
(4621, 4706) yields 23.9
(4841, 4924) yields 23.1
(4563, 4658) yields 23.8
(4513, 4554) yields 23.3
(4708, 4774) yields 24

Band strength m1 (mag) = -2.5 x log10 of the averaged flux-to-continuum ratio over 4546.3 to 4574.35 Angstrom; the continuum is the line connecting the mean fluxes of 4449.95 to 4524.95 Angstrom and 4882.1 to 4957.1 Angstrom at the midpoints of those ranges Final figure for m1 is -0.02 mag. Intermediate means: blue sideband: 23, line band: 23.6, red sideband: 23.6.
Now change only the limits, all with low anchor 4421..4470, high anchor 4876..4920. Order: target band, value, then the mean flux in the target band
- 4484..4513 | -0.05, 23.4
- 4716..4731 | -0.06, 24.5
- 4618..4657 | -0.05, 24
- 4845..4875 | 0.07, 22.1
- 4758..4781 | -0.04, 24.2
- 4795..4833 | -0.04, 24.4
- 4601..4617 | -0.04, 23.7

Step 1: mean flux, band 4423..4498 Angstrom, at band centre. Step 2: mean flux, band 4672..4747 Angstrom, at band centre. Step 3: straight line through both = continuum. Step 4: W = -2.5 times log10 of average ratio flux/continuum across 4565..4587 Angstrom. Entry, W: -0.03 mag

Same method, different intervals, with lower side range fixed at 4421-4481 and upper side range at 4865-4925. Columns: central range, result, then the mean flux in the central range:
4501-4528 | -0.060 mag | 23.8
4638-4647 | -0.057 mag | 24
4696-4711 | -0.040 mag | 23.8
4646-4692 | -0.044 mag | 23.8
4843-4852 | -0.051 mag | 24.3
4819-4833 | -0.037 mag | 24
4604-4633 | -0.058 mag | 24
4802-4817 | -0.070 mag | 24.7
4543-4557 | -0.040 mag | 23.4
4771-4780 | -0.069 mag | 24.6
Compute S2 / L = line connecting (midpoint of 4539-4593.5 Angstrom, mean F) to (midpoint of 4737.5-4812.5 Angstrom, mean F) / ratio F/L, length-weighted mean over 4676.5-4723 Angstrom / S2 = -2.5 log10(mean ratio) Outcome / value 0.003 mag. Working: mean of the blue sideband 23.7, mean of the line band 24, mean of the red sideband 24.3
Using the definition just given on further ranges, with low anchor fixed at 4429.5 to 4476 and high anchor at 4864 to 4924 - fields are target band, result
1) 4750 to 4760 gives -0.07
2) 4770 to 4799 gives -0.07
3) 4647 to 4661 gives -0.05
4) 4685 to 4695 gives -0.06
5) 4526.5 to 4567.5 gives -0.04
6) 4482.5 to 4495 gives -0.03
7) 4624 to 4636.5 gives -0.08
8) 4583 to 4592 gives -0.05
